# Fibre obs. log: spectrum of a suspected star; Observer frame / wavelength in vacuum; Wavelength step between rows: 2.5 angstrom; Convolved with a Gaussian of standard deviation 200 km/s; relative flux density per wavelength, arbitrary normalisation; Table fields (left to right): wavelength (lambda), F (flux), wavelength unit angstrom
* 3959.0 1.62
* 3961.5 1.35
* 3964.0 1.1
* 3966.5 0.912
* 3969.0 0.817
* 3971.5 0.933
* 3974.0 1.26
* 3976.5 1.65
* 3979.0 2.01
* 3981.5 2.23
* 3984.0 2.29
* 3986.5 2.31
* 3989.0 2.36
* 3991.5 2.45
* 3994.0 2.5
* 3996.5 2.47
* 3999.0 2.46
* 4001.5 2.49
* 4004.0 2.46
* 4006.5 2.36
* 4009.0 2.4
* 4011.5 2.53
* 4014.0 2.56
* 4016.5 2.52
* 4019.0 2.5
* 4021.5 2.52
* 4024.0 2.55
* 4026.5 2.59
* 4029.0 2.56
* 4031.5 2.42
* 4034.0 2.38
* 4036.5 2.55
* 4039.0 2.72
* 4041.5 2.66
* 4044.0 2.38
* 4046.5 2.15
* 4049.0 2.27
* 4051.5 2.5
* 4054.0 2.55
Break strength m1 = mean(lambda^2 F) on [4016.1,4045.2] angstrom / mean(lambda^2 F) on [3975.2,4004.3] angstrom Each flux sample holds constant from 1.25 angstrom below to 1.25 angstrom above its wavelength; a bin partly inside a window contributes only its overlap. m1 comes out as 1.12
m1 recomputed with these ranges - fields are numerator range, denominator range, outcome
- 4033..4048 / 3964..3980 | 2.06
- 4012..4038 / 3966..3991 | 1.49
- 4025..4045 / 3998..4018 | 1.04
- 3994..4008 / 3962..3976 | 2.36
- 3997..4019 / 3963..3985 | 1.72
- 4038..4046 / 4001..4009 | 1.07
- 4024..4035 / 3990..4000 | 1.03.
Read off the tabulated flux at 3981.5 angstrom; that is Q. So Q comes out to 2.23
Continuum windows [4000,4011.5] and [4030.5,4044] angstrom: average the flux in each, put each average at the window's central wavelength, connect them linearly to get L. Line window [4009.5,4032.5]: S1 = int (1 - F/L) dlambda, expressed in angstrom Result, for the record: -0.37 angstrom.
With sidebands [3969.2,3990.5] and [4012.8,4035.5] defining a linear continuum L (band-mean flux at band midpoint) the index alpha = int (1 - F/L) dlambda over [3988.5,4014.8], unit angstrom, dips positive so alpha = -3.6 angstrom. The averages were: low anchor 1.83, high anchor 2.51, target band 2.46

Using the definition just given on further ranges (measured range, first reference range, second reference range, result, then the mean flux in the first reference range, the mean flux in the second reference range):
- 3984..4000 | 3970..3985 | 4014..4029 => -3.5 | 1.7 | 2.54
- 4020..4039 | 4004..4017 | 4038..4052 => -0.5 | 2.47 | 2.44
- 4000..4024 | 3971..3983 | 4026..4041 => -3.0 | 1.67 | 2.54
